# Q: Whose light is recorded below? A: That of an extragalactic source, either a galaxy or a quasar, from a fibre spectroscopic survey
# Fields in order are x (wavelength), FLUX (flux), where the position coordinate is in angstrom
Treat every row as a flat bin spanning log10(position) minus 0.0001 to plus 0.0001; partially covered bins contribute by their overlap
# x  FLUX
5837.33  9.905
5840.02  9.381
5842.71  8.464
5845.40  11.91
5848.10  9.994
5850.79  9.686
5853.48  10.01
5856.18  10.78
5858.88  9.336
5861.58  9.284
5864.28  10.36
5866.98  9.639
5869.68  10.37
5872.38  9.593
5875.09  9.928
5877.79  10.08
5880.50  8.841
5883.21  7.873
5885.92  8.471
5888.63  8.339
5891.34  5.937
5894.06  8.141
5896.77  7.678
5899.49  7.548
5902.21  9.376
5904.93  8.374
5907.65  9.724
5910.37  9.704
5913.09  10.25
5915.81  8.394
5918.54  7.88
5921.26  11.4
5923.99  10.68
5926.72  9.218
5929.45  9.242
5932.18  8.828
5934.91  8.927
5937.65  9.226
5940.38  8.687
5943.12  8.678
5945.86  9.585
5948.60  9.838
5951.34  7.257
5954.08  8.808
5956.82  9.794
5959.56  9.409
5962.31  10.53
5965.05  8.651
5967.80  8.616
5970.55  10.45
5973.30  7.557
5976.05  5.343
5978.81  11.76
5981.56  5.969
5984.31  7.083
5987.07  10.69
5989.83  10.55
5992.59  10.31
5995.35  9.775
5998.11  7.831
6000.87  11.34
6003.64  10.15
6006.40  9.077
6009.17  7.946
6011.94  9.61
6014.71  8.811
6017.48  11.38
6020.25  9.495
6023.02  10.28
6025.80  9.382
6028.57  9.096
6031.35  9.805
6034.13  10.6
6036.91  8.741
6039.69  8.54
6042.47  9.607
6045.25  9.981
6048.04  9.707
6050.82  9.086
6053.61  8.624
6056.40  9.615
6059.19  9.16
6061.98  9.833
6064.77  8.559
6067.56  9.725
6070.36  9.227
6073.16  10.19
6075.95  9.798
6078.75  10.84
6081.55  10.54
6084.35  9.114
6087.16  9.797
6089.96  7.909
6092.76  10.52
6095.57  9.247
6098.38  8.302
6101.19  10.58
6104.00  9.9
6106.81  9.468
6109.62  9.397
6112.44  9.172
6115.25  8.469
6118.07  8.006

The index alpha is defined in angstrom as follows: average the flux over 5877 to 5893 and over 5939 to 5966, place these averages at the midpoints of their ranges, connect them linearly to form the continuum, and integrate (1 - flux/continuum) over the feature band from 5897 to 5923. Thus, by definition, -1.82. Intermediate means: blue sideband 8.19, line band 9.14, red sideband 9.13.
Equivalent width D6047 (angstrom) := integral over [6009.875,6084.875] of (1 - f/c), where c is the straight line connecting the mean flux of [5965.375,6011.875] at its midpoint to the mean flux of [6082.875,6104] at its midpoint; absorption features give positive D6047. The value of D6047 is -2.9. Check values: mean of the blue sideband 9.04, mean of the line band 9.6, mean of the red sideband 9.39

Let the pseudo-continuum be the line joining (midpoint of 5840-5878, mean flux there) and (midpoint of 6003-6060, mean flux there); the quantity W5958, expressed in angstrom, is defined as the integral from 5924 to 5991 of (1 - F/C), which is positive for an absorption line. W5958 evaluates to 4.8 angstrom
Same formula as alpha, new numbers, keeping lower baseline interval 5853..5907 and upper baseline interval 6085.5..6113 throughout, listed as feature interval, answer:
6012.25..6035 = -1.3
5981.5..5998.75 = 0.1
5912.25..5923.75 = -0.6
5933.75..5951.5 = 0.2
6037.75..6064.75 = 0.1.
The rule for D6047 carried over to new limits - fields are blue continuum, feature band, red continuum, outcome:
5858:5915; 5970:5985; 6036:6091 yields 2.1 angstrom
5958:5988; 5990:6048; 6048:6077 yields -3.5 angstrom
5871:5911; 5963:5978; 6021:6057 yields 1.2 angstrom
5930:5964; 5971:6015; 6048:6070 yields 0.8 angstrom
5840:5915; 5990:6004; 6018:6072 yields -0.8 angstrom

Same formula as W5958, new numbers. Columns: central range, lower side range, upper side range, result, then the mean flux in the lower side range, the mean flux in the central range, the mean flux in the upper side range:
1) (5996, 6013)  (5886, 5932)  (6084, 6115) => -0.4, 8.86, 9.34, 9.38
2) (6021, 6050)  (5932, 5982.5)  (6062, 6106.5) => -0.7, 8.86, 9.56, 9.62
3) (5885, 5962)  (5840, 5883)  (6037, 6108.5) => 6.2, 9.82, 8.93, 9.5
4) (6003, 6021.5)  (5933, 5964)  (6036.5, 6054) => -0.5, 9.15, 9.47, 9.24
